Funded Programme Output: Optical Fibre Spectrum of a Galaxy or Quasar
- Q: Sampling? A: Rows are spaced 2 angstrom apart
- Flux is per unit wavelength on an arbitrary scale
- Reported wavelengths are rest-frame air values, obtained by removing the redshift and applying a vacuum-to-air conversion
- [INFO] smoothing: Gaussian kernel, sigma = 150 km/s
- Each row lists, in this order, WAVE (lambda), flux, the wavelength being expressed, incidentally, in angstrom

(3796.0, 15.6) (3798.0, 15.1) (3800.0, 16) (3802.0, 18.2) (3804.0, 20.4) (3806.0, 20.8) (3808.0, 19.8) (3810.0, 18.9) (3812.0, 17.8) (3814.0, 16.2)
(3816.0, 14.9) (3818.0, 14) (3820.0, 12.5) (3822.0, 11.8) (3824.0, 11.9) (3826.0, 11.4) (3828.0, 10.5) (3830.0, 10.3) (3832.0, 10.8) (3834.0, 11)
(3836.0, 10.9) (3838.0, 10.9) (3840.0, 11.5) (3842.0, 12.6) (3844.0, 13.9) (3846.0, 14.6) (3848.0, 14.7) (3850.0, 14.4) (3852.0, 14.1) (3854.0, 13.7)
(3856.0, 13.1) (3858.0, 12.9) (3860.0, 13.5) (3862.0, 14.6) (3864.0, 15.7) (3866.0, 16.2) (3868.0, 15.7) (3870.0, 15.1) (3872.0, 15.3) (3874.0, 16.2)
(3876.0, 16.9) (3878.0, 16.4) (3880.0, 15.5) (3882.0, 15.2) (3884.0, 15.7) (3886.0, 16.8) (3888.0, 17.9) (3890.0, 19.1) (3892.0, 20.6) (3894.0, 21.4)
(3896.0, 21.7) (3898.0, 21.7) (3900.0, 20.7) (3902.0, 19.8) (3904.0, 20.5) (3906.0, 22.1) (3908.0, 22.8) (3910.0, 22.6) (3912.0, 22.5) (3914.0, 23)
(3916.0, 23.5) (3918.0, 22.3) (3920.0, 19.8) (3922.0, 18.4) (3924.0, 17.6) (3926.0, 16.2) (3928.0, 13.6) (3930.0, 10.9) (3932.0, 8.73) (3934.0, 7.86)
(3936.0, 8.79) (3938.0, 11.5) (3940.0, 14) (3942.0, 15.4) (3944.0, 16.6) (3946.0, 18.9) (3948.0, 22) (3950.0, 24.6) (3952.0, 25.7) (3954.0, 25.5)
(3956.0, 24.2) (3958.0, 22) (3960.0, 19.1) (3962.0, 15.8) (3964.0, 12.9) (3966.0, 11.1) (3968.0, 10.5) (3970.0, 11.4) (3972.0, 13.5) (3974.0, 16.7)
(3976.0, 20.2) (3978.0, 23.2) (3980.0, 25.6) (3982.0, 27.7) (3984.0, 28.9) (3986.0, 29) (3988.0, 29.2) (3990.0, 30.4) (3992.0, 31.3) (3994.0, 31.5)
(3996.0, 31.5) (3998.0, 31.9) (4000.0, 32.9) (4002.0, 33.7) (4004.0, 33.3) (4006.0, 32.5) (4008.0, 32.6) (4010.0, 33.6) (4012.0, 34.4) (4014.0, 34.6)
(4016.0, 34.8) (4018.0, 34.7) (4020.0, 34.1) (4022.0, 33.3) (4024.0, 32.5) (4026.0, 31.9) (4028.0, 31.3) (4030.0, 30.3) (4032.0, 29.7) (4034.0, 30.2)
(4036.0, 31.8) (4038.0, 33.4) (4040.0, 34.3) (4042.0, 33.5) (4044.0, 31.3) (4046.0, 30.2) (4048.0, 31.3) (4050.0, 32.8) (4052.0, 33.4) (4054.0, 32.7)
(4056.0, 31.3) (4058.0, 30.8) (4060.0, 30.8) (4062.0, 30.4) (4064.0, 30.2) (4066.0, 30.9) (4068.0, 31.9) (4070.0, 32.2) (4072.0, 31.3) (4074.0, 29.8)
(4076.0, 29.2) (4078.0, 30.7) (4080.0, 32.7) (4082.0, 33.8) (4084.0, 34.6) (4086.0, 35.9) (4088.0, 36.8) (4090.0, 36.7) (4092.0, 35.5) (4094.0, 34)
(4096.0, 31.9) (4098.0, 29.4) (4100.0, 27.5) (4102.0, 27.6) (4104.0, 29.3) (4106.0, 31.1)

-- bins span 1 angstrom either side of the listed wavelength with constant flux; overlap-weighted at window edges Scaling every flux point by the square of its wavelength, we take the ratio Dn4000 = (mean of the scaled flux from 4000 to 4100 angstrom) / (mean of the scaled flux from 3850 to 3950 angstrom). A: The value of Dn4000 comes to 2.0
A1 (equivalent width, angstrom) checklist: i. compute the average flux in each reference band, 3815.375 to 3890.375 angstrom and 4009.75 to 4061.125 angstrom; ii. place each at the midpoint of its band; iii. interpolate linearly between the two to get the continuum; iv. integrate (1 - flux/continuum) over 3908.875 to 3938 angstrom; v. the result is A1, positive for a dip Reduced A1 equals 5.7 angstrom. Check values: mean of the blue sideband 14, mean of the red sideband 32.4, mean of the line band 16.7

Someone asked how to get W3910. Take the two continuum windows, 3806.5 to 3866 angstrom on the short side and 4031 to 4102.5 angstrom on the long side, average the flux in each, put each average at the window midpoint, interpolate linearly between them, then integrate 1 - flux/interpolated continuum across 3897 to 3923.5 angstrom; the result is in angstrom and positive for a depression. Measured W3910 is -2.6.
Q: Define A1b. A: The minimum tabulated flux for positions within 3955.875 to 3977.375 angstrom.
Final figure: 10.5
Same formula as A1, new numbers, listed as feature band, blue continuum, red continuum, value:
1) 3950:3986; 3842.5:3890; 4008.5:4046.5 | 8.46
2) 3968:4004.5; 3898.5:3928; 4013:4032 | 3.55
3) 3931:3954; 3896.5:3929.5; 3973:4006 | 7.30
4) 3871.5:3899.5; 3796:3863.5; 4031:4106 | 0.61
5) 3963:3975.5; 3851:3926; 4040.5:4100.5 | 5.84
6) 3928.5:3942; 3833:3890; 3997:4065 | 6.98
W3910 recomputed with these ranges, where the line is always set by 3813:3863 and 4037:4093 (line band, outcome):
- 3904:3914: -1.8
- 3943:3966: 2.6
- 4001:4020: -4.2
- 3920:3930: 2.0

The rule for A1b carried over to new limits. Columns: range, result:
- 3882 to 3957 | 7.86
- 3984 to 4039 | 28.9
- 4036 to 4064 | 30.2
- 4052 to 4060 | 30.8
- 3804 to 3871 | 10.3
